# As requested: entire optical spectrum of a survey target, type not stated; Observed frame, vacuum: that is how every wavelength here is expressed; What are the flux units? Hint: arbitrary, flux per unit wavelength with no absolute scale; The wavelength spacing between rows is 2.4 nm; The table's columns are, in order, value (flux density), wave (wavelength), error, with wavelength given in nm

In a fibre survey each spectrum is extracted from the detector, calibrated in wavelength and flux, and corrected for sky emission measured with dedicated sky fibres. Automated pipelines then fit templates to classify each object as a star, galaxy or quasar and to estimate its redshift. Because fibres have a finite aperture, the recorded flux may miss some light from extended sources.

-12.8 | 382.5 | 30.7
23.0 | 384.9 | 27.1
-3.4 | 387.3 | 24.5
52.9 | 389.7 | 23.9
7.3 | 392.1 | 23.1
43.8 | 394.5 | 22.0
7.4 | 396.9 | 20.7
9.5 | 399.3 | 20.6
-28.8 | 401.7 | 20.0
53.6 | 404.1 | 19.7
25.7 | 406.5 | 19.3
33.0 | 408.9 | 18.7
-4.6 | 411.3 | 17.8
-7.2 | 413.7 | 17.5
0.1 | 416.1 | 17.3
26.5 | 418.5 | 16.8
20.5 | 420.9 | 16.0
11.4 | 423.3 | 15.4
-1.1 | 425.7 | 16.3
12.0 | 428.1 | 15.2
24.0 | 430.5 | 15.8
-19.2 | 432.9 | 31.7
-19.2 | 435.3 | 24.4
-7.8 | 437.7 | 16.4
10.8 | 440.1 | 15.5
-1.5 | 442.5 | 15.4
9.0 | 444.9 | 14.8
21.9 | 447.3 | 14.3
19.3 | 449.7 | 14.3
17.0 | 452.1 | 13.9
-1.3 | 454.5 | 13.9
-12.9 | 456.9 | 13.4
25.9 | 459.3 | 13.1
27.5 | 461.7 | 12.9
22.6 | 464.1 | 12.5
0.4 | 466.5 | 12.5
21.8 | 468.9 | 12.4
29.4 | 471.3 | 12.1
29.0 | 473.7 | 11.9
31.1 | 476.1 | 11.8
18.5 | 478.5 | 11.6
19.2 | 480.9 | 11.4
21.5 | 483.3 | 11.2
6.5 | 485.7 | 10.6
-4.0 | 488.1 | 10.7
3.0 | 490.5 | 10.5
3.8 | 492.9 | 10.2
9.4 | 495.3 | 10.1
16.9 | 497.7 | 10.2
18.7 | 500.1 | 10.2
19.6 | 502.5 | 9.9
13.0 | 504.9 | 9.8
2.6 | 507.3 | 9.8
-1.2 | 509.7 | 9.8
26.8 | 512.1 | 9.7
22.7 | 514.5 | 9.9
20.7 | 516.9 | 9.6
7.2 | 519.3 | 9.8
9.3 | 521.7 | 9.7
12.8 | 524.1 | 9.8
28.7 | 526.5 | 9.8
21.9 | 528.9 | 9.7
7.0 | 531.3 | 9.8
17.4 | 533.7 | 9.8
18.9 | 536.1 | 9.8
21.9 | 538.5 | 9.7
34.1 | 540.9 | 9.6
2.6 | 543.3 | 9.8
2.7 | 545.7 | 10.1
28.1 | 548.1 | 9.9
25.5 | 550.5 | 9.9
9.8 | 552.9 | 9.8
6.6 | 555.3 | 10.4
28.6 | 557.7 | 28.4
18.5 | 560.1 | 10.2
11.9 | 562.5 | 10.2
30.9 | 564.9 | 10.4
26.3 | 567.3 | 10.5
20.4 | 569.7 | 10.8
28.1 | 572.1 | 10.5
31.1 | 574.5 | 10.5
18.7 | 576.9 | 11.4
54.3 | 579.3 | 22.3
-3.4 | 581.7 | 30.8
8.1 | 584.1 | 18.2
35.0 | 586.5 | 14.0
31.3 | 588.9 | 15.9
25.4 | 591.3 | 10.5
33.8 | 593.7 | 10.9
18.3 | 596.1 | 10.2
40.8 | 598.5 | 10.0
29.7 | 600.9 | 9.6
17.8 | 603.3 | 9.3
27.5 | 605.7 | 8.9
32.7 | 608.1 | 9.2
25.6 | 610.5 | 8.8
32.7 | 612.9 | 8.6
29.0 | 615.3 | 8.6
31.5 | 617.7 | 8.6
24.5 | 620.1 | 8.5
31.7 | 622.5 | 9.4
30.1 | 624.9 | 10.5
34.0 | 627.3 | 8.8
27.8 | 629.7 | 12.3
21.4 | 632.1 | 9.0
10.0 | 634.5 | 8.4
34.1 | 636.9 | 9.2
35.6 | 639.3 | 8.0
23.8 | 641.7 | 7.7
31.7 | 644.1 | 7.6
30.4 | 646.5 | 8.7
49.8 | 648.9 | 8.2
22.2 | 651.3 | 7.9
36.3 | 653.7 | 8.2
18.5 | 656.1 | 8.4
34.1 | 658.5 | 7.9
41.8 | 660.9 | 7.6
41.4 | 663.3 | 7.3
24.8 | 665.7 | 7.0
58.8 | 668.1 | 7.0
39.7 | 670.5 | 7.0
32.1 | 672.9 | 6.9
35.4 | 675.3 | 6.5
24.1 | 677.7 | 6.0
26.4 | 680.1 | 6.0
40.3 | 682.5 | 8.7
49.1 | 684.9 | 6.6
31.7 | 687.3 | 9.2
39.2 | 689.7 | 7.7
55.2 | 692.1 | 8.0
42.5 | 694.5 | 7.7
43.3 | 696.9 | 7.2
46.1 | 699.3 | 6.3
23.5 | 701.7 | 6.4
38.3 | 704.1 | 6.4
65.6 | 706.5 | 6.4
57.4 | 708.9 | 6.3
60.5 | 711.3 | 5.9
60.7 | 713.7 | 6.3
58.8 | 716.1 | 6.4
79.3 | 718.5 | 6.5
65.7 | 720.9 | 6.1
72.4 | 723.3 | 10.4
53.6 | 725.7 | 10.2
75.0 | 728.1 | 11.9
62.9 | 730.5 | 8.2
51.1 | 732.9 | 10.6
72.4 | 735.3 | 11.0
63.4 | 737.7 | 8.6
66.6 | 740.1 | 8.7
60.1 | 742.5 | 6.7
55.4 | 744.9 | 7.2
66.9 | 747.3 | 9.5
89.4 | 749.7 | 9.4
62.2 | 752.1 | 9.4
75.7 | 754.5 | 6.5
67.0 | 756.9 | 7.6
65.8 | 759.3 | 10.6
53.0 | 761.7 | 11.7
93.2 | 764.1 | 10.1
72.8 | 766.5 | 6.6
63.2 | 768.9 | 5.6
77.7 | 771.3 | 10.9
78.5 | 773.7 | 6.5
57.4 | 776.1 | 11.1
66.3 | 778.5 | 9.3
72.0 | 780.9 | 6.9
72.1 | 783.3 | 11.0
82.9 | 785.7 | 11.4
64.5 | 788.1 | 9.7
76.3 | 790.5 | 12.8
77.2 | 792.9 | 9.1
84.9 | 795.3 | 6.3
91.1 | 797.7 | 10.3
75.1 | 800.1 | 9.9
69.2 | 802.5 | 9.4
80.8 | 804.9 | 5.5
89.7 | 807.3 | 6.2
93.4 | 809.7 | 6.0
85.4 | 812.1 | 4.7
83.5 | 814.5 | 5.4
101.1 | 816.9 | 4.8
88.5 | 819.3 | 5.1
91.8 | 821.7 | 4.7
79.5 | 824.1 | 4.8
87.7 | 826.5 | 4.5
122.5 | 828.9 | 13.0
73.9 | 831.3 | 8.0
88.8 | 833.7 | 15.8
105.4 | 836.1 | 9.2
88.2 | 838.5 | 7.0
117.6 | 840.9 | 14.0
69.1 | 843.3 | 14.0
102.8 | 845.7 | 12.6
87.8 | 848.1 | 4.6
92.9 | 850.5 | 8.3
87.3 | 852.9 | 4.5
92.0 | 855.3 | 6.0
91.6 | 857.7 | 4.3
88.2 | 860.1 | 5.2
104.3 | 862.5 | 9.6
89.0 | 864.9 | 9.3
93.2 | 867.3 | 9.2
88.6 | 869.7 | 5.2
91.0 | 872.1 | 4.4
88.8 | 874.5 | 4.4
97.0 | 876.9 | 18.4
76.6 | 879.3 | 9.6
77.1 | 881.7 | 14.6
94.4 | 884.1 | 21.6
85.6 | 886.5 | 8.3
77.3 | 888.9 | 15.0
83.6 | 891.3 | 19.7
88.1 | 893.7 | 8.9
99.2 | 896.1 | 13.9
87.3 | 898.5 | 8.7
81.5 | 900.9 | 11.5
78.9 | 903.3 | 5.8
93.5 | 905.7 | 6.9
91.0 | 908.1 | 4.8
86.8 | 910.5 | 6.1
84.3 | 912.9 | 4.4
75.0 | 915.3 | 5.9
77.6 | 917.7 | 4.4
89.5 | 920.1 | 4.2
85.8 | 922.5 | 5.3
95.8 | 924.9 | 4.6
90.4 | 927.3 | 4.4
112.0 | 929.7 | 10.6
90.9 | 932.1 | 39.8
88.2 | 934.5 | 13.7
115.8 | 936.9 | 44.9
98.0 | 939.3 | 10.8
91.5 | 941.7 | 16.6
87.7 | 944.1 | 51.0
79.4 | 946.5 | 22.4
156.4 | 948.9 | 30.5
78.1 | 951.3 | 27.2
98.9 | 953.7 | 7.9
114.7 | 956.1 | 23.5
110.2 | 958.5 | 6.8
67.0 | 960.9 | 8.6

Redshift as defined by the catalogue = 0.770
